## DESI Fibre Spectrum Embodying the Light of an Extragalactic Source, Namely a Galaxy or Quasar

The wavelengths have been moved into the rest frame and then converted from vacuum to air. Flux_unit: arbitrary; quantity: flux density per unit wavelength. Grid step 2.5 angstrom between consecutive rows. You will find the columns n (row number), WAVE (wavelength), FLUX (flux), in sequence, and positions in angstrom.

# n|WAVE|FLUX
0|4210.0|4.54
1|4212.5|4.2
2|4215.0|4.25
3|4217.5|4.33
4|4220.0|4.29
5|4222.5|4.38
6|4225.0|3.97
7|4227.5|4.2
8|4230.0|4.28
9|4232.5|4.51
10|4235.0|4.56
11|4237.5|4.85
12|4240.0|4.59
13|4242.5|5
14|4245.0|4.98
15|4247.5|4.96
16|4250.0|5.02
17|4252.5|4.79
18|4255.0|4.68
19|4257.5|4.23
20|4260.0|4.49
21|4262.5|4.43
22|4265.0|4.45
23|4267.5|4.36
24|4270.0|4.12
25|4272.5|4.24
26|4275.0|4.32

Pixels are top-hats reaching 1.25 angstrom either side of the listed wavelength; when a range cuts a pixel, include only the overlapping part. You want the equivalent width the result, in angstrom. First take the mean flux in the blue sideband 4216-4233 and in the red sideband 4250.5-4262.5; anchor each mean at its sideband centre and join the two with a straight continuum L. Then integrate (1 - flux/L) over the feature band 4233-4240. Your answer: -0.5 angstrom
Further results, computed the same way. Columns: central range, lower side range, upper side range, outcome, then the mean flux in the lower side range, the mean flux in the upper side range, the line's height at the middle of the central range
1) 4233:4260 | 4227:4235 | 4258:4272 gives -2.3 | 4.38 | 4.36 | 4.37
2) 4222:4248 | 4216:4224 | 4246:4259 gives -0.3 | 4.32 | 4.74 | 4.51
